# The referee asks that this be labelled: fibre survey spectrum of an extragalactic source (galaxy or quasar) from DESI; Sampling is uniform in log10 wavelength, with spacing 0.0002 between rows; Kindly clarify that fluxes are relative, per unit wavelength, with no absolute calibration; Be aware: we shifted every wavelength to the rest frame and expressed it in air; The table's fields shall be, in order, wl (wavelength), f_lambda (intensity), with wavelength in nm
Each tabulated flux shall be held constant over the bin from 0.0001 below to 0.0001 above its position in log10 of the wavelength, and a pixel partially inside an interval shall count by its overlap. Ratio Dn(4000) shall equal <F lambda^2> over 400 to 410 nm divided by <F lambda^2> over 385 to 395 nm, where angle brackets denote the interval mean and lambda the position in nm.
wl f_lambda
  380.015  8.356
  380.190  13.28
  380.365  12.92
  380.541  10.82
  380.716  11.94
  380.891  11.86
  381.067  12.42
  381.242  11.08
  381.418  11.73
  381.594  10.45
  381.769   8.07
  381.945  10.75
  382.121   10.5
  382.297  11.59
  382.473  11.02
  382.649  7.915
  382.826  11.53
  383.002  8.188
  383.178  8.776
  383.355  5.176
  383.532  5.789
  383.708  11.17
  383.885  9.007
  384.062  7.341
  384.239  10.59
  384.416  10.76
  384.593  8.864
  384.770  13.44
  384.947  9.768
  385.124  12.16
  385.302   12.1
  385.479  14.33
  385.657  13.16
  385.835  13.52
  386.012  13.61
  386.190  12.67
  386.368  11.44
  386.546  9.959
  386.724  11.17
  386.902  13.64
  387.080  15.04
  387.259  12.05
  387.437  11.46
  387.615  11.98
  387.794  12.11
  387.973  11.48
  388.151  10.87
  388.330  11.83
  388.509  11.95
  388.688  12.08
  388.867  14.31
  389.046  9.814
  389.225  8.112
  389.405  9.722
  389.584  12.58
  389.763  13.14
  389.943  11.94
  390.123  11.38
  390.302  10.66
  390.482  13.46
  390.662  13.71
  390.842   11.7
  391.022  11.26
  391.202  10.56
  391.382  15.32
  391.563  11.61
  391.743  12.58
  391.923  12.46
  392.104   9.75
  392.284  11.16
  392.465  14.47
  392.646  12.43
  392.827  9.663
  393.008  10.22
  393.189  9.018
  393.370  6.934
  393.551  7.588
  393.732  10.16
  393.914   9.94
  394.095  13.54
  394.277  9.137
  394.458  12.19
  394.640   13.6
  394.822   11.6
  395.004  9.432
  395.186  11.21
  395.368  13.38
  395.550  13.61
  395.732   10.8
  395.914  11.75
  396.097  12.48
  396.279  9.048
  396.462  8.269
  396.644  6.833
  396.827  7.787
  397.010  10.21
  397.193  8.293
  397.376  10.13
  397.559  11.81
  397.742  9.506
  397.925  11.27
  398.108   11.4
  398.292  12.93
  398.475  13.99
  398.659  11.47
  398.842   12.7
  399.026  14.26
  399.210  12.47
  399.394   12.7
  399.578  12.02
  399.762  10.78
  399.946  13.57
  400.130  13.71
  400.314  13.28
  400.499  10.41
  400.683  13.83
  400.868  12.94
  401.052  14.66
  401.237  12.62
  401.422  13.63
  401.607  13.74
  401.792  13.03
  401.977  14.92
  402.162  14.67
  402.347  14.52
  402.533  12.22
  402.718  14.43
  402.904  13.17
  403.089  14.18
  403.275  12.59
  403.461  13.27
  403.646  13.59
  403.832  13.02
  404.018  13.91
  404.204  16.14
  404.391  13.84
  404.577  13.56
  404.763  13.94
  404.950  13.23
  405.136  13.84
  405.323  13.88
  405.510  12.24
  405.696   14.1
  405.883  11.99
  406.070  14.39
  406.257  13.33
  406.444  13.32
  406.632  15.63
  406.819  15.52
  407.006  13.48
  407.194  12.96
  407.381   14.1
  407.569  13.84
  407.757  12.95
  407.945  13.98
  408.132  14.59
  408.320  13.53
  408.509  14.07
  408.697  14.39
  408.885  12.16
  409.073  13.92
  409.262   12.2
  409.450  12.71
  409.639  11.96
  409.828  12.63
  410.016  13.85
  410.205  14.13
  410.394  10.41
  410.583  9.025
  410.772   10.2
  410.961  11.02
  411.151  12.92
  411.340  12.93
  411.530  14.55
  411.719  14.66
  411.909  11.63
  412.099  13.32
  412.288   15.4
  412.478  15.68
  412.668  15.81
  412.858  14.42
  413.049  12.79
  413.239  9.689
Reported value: 1.3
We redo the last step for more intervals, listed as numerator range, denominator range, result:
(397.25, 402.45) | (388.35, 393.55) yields 1.16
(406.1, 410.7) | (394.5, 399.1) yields 1.27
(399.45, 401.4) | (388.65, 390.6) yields 1.17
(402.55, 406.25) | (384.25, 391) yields 1.24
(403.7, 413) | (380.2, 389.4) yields 1.37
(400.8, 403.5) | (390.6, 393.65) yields 1.29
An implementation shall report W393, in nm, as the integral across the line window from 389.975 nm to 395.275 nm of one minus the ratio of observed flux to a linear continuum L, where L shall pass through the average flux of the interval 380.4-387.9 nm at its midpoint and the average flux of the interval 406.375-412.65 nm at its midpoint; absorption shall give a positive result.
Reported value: 0.22 nm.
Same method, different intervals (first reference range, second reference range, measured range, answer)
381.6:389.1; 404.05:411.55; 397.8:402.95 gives -0.201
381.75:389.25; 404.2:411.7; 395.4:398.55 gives 0.397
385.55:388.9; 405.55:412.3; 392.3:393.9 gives 0.311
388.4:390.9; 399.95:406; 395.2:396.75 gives 0.225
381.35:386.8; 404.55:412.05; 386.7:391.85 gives -0.416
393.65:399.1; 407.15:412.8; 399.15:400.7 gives -0.111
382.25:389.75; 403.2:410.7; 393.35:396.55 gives 0.309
